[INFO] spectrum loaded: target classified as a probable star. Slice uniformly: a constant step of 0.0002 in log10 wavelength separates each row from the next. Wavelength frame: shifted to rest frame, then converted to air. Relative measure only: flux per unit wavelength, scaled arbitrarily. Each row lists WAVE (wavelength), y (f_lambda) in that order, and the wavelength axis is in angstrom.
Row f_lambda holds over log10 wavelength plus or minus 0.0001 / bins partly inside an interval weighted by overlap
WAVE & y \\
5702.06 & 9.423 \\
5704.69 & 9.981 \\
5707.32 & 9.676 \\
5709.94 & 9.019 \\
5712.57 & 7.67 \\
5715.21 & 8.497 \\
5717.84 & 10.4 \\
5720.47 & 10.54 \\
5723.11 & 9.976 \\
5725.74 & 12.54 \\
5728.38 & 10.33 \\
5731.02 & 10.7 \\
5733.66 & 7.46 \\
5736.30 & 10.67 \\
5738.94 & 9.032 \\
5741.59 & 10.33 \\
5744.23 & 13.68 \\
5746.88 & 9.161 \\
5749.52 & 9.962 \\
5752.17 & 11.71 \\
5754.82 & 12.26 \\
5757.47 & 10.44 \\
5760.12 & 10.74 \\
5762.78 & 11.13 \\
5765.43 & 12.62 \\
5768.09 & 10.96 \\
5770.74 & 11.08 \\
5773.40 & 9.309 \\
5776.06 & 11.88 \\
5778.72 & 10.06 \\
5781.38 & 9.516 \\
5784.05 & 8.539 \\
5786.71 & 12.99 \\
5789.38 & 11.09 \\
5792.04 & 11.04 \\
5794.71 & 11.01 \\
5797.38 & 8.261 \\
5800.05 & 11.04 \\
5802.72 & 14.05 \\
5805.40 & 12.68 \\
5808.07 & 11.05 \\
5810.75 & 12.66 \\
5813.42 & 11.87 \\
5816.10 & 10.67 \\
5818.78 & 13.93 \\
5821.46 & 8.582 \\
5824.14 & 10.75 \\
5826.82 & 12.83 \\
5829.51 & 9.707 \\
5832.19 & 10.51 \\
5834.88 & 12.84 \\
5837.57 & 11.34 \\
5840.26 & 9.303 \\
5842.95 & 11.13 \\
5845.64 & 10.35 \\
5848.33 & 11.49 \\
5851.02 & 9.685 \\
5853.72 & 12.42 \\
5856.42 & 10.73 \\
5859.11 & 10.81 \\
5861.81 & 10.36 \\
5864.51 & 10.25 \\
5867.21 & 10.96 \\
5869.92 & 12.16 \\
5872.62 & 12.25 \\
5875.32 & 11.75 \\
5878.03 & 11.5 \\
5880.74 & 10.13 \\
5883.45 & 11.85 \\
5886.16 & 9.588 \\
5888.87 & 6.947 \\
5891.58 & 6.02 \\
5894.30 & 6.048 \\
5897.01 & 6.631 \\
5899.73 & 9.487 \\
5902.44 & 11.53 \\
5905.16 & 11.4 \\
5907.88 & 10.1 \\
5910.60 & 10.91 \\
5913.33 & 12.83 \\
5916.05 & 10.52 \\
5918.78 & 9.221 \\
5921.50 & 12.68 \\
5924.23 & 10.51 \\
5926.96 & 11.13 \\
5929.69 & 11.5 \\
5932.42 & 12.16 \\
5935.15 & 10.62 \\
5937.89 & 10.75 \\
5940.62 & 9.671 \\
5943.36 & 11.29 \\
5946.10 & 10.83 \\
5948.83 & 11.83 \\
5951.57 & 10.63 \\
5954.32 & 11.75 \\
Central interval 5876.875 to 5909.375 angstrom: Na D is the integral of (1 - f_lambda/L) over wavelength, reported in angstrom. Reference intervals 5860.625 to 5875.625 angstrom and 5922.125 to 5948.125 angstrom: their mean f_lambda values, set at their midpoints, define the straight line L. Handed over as 5.6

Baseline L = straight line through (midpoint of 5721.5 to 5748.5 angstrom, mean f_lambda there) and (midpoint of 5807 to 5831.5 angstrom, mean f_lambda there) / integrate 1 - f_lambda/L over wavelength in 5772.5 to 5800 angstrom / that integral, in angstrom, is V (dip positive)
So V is 1.3 angstrom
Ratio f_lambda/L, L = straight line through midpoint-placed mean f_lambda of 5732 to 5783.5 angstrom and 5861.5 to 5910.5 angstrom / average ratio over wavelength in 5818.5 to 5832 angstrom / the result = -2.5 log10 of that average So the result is -0.06 mag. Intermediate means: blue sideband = 10.6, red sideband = 9.96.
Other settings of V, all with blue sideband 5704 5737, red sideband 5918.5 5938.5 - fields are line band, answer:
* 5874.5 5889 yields 0.5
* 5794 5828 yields -3.6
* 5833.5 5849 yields -0.7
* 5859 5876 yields -0.7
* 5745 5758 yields -1.1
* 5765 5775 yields -0.7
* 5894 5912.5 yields 2.2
